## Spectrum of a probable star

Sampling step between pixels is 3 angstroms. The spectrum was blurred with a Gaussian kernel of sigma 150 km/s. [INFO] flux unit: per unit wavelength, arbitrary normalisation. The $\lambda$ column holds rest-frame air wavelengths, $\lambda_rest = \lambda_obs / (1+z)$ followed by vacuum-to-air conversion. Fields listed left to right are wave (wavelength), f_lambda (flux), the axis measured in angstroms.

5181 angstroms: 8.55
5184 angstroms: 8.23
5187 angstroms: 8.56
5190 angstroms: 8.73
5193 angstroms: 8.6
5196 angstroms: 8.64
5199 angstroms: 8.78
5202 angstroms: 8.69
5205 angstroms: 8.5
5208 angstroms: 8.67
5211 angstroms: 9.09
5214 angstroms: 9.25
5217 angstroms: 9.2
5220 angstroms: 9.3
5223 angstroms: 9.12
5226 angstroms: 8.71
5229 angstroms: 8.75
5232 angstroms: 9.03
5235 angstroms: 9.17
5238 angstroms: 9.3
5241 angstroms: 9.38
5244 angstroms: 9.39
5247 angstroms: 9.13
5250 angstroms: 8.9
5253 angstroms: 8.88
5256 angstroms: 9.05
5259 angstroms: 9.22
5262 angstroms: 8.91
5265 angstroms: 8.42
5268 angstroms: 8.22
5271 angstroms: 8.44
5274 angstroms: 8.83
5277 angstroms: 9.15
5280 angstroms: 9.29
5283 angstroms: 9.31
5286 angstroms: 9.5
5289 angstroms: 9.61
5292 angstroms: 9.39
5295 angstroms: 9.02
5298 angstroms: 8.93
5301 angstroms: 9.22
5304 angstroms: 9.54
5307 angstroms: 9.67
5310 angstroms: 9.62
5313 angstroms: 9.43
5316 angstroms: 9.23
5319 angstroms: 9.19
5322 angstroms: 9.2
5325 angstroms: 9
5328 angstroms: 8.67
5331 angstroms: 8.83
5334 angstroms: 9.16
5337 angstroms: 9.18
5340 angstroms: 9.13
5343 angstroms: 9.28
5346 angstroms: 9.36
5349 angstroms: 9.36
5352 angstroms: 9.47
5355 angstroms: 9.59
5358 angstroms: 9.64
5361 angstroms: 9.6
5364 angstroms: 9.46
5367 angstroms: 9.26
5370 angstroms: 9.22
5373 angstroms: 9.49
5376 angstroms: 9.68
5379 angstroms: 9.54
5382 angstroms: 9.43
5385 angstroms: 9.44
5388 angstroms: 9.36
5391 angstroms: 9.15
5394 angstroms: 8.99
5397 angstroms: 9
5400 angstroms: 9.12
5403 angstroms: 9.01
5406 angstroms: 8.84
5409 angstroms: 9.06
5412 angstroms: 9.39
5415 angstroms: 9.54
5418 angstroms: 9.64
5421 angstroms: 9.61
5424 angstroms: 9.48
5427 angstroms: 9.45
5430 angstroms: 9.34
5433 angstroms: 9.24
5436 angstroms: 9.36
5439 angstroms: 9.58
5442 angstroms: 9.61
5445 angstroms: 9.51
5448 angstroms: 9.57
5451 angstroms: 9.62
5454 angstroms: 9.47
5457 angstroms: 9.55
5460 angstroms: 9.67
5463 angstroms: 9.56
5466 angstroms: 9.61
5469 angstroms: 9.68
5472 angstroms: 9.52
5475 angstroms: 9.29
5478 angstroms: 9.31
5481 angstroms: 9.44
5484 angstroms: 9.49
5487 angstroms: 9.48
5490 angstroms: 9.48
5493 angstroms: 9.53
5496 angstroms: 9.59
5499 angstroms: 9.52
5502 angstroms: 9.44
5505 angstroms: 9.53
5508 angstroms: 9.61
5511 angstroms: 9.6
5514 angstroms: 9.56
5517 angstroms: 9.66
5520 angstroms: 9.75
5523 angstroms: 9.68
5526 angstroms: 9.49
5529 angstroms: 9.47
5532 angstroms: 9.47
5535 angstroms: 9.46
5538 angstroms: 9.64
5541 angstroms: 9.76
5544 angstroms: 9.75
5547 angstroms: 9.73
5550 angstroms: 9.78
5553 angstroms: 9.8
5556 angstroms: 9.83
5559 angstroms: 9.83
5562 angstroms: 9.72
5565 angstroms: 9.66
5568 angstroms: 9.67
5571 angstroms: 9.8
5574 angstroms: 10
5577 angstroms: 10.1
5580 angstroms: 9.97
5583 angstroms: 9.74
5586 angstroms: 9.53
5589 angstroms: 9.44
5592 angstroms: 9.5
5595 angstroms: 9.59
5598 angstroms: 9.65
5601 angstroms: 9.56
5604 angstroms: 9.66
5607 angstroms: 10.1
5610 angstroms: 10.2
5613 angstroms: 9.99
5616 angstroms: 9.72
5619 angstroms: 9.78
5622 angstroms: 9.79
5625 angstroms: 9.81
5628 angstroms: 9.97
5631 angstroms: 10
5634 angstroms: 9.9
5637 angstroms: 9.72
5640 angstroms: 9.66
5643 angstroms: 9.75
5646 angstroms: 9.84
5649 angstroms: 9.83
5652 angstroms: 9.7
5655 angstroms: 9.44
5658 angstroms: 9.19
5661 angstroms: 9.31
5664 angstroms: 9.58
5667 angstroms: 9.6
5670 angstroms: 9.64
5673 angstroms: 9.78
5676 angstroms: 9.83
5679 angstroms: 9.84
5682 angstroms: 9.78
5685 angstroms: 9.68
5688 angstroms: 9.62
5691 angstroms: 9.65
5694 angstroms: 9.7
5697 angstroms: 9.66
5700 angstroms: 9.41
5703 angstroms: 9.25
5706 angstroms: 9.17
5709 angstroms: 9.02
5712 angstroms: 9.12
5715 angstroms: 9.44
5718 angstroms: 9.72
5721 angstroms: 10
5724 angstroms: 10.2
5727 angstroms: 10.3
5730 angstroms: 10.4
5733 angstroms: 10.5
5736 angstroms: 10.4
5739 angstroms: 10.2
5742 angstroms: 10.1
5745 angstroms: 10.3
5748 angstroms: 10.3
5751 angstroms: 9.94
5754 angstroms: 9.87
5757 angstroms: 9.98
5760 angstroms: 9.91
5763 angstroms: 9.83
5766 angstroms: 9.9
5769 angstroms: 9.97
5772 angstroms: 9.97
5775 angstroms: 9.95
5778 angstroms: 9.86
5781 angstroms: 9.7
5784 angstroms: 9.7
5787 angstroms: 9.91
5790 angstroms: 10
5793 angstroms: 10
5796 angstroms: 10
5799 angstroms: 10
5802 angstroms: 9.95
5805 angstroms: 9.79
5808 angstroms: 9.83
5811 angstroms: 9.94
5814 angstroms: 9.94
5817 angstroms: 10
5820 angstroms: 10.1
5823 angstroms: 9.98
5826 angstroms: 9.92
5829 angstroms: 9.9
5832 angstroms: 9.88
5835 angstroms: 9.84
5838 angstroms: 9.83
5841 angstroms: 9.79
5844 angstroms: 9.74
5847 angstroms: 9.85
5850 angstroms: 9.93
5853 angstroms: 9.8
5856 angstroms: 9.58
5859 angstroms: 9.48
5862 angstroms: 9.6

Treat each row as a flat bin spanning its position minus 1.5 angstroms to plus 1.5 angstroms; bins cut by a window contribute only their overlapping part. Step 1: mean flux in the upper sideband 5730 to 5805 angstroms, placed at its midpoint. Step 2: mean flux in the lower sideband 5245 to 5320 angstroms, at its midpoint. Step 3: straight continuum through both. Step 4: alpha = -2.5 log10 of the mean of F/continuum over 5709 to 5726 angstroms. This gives 0.03 mag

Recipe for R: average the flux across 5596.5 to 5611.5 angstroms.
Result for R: 9.83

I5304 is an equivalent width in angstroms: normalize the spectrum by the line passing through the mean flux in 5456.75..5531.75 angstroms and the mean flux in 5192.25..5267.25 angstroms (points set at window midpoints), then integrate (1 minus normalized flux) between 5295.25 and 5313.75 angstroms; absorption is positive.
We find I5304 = -0.51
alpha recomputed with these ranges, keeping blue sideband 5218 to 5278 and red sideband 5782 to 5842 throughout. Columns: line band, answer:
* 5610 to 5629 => -0.031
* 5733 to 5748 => -0.053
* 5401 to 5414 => 0.016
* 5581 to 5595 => -0.004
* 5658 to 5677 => 0.010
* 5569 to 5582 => -0.048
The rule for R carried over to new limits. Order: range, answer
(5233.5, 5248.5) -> 9.27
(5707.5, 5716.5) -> 9.19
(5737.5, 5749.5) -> 10.2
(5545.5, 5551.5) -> 9.76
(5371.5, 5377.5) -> 9.58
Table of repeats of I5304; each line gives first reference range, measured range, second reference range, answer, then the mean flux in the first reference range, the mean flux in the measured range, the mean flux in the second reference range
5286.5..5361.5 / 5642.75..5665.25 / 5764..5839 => 0.3 angstroms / 9.29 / 9.57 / 9.91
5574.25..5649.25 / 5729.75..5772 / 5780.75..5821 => -0.9 angstroms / 9.79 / 10.1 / 9.92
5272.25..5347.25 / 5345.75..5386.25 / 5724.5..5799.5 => -0.6 angstroms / 9.23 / 9.47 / 10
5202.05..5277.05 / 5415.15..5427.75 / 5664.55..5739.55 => -0.4 angstroms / 8.95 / 9.55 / 9.75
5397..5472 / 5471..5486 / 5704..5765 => 0.2 angstroms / 9.43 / 9.41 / 9.93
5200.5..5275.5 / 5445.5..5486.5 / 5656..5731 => -1.0 angstroms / 8.94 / 9.52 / 9.63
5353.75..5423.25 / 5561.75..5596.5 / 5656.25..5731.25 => -0.7 angstroms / 9.35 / 9.73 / 9.63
